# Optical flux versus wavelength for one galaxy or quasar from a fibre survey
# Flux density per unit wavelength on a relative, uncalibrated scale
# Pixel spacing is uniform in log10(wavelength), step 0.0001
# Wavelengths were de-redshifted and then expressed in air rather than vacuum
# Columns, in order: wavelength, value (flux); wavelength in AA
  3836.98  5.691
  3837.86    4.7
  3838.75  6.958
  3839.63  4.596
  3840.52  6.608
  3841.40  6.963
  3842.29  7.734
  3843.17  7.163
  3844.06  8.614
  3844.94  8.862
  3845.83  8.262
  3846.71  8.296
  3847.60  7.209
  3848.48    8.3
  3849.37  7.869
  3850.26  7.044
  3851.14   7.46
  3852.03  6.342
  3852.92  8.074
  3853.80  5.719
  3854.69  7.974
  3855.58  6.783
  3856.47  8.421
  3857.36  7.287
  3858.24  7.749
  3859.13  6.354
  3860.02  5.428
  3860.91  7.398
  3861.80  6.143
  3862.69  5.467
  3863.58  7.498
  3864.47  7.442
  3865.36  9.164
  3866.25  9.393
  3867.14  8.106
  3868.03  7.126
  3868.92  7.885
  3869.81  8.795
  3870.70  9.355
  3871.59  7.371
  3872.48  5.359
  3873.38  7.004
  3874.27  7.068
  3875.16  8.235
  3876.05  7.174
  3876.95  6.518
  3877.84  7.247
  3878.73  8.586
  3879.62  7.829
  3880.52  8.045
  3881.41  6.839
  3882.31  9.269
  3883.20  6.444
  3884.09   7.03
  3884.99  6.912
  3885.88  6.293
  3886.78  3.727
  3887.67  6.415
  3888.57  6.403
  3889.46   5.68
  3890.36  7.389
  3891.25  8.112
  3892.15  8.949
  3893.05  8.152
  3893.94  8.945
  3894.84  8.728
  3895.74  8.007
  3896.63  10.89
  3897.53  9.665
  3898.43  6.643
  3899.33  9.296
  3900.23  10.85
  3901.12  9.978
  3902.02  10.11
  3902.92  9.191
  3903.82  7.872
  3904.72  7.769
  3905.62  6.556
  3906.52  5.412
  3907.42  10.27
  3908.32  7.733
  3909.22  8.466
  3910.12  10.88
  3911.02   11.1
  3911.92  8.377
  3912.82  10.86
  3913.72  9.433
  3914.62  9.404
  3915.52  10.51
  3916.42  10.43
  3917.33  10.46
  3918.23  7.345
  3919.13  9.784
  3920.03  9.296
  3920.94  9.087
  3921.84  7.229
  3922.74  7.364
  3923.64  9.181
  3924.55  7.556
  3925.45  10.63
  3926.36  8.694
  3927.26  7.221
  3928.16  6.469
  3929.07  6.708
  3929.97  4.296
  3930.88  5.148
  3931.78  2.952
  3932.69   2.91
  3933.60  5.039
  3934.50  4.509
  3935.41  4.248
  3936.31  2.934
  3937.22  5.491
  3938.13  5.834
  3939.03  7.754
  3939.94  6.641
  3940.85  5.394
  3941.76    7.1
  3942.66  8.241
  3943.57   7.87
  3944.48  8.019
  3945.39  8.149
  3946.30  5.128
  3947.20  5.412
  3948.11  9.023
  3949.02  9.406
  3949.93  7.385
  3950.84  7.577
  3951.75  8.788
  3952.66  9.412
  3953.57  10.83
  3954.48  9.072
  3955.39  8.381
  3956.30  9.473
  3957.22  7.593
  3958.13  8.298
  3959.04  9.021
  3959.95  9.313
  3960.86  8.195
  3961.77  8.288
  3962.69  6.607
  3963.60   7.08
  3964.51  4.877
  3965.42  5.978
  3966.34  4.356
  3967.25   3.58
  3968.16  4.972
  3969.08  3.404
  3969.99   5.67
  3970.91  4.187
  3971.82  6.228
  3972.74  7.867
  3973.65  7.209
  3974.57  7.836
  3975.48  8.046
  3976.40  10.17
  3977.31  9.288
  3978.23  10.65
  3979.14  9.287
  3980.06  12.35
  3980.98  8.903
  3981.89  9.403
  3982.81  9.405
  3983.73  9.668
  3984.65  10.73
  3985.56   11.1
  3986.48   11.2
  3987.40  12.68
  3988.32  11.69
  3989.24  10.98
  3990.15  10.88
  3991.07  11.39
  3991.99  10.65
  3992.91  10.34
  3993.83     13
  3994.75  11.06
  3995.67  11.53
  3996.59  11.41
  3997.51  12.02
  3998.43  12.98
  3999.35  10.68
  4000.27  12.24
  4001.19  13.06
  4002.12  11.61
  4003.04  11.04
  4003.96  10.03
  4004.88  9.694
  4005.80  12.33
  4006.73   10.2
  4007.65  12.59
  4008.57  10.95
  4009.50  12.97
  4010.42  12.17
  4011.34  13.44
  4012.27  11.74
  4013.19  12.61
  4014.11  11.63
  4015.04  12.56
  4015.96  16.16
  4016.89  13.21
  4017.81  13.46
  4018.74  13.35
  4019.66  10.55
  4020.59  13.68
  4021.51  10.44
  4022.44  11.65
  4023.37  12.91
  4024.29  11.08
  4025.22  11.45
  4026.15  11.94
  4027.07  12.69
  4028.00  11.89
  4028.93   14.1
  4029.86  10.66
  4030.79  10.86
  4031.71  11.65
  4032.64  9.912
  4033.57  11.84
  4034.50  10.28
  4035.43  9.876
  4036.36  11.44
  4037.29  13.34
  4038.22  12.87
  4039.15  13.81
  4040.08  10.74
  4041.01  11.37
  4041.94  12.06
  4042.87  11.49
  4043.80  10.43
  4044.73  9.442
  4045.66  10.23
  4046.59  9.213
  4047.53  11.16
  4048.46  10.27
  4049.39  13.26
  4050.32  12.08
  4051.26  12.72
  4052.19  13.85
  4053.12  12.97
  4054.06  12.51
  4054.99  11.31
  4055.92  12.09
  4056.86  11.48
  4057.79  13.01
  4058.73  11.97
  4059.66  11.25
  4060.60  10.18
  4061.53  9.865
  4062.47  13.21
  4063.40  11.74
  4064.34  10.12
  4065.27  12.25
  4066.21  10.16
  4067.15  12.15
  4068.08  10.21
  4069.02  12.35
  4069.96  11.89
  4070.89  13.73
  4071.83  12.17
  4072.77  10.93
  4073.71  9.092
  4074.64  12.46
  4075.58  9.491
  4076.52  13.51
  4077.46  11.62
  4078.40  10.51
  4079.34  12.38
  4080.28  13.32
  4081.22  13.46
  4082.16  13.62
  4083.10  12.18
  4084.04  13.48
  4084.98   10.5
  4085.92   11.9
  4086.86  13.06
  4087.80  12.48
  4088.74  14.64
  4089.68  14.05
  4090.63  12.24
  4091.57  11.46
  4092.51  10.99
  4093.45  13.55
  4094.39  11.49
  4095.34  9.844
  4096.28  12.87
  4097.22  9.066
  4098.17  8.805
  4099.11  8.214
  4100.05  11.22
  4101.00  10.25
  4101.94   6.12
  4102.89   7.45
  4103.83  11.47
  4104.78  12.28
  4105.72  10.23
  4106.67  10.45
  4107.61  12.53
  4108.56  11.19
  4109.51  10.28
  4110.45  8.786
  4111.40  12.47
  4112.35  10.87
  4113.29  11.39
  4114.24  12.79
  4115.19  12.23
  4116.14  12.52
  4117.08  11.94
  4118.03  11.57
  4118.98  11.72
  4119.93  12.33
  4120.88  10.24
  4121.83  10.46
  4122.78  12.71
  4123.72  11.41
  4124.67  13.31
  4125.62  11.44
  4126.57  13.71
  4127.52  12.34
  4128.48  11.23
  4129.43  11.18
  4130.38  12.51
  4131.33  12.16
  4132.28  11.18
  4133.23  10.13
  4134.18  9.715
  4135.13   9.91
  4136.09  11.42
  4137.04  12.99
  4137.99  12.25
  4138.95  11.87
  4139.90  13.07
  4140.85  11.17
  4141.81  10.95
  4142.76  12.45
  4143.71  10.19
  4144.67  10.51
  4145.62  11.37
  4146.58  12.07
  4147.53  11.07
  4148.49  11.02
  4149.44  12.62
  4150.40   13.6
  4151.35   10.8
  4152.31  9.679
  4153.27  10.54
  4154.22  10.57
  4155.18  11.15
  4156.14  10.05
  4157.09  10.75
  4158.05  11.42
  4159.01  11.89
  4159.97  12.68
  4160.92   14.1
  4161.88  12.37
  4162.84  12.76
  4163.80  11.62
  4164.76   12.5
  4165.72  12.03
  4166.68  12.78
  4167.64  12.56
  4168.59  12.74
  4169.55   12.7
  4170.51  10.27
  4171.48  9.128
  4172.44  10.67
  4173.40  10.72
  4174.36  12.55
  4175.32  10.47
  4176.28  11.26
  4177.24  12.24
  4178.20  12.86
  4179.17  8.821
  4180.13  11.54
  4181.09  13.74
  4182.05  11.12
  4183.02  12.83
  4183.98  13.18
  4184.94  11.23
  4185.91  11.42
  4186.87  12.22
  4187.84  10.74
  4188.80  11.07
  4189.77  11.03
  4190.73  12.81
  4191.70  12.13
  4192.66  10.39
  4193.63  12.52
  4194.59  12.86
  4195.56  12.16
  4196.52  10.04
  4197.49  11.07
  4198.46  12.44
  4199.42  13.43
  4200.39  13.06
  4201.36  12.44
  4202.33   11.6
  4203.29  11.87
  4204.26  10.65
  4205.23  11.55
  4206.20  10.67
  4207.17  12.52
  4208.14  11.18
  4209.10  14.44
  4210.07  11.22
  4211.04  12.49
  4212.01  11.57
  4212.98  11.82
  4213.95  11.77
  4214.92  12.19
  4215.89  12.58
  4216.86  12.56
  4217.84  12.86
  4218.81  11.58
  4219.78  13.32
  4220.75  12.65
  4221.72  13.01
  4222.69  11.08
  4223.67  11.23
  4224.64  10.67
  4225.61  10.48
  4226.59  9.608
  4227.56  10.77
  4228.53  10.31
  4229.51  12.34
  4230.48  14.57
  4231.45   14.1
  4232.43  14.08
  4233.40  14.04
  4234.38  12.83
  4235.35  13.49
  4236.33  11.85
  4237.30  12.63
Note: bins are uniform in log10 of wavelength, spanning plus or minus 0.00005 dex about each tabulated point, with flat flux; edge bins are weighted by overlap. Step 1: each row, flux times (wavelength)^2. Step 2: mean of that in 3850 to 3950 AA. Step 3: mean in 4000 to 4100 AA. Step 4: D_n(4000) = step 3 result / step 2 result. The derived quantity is 1.68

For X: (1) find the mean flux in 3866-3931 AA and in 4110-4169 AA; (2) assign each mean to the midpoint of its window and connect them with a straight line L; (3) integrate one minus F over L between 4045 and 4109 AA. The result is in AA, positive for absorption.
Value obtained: -4.6 AA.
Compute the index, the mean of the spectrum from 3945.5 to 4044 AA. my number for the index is 10.2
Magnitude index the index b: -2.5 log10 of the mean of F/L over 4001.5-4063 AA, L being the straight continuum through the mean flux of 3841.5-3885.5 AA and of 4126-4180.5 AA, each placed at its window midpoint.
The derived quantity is -0.20 mag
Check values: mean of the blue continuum 7.5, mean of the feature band 11.8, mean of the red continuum 11.6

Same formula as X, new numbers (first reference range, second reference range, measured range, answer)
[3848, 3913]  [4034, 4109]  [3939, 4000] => 5.58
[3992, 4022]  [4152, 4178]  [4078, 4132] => 0.87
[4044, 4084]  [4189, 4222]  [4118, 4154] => 1.05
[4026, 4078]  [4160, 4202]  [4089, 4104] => 1.39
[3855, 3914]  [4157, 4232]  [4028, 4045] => -2.83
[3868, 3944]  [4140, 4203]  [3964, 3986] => 2.59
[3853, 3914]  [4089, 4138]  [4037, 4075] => -4.50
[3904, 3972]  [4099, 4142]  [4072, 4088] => -2.41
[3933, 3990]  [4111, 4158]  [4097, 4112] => 1.13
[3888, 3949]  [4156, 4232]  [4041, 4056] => -2.83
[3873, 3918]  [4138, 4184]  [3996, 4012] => -3.46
